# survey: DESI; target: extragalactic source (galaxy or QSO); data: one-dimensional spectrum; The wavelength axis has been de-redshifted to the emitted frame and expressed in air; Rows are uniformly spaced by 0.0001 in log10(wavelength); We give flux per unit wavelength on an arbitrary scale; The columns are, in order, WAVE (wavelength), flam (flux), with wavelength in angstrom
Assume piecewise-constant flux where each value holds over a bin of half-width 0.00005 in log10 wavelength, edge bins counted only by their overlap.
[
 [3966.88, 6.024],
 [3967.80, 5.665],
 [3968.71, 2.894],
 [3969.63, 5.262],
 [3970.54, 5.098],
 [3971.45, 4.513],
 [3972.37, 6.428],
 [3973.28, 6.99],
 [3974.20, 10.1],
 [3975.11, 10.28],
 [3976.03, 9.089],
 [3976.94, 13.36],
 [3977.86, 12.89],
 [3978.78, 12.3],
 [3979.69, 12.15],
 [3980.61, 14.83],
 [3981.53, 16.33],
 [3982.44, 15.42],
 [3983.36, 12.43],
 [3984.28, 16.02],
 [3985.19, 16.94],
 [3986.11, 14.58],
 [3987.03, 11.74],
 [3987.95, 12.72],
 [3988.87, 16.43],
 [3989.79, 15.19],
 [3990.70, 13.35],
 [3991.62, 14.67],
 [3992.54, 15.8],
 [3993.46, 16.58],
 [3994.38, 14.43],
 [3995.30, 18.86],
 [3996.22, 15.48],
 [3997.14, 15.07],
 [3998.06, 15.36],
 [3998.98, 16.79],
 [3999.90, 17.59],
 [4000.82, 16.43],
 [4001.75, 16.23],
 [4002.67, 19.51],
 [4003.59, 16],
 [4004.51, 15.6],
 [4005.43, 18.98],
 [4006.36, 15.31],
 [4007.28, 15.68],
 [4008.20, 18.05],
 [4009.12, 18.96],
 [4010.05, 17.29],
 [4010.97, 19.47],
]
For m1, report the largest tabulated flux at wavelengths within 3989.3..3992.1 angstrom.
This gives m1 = 15.19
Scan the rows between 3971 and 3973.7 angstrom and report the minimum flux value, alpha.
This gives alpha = 4.513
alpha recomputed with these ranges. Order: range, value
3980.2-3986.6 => 12.43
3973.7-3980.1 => 9.089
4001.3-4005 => 15.6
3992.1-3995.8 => 14.43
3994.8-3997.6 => 15.07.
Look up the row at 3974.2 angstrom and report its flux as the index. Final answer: 10.1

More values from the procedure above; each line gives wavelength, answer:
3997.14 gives 15.07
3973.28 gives 6.99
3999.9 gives 17.59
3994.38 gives 14.43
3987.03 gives 11.74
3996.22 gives 15.48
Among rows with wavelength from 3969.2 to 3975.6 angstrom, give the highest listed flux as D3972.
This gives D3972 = 10.28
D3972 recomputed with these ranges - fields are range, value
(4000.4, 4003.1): 19.51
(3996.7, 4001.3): 17.59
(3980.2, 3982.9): 16.33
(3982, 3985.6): 16.94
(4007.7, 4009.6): 18.96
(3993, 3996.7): 18.86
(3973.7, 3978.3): 13.36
